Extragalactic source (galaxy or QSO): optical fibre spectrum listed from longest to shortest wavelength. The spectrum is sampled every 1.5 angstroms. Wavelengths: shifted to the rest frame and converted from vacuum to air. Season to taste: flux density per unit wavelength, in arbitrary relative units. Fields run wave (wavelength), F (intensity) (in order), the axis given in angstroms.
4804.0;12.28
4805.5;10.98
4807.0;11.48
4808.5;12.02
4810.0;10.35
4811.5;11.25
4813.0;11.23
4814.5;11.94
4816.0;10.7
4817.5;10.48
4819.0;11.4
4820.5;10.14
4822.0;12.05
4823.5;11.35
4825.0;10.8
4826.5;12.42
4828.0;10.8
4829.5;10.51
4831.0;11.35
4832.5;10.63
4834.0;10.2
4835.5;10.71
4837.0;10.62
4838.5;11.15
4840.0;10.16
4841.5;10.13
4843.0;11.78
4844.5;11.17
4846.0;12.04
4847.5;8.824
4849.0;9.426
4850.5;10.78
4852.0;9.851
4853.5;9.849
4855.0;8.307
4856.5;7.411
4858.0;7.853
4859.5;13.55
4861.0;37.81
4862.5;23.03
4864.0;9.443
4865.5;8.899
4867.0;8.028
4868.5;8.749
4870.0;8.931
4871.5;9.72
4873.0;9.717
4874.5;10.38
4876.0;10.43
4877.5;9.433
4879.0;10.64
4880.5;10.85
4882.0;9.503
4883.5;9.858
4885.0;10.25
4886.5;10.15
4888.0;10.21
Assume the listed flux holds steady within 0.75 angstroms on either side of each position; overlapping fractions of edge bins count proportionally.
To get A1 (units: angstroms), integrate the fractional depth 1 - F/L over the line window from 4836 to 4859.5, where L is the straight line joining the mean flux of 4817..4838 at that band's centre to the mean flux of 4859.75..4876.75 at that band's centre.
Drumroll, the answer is 3.8 angstroms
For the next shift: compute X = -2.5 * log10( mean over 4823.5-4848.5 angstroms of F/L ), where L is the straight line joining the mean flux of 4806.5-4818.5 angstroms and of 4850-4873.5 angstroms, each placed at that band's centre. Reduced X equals 0.07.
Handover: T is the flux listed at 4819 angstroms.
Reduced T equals 11.4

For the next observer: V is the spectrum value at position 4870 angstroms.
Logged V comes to 8.931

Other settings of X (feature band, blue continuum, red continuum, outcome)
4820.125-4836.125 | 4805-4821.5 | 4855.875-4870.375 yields 0.08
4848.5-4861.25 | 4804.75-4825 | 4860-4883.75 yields 0.01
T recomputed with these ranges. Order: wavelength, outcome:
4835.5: 10.71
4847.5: 8.824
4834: 10.2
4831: 11.35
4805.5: 10.98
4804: 12.28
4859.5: 13.55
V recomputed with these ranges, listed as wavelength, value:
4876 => 10.43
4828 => 10.8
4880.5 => 10.85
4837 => 10.62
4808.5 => 12.02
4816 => 10.7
